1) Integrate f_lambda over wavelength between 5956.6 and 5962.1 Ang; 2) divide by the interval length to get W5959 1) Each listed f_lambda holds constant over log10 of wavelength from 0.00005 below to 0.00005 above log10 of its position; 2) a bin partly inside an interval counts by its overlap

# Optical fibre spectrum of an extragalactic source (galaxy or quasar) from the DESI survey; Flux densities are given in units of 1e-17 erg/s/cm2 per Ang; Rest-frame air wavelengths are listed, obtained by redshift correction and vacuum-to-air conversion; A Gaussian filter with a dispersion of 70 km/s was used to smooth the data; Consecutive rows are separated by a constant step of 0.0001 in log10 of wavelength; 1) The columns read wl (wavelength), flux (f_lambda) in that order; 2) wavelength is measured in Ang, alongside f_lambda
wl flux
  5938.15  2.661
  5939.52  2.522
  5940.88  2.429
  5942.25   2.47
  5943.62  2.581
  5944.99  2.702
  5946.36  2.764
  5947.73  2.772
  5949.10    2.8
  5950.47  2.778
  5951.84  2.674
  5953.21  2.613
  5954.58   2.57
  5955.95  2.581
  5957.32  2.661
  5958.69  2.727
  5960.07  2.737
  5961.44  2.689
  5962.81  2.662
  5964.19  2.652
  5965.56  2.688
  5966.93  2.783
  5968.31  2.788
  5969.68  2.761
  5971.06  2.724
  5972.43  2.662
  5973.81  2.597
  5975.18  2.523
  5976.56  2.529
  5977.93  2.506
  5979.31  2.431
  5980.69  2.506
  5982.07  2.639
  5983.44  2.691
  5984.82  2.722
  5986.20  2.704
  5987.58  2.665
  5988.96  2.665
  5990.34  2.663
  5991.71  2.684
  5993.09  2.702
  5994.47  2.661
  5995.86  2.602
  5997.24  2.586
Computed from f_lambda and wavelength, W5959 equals 2.7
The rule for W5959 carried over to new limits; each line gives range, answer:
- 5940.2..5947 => 2.59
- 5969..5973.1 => 2.72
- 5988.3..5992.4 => 2.68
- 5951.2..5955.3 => 2.62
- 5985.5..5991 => 2.67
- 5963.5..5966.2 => 2.67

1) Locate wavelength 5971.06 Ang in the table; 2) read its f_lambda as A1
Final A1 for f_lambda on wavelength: 2.724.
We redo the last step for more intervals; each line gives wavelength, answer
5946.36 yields 2.764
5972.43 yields 2.662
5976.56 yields 2.529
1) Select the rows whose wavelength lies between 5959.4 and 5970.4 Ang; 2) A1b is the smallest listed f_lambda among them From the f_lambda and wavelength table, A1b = 2.652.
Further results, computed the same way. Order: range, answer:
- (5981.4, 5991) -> 2.639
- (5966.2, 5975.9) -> 2.523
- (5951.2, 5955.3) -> 2.57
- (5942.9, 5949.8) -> 2.581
